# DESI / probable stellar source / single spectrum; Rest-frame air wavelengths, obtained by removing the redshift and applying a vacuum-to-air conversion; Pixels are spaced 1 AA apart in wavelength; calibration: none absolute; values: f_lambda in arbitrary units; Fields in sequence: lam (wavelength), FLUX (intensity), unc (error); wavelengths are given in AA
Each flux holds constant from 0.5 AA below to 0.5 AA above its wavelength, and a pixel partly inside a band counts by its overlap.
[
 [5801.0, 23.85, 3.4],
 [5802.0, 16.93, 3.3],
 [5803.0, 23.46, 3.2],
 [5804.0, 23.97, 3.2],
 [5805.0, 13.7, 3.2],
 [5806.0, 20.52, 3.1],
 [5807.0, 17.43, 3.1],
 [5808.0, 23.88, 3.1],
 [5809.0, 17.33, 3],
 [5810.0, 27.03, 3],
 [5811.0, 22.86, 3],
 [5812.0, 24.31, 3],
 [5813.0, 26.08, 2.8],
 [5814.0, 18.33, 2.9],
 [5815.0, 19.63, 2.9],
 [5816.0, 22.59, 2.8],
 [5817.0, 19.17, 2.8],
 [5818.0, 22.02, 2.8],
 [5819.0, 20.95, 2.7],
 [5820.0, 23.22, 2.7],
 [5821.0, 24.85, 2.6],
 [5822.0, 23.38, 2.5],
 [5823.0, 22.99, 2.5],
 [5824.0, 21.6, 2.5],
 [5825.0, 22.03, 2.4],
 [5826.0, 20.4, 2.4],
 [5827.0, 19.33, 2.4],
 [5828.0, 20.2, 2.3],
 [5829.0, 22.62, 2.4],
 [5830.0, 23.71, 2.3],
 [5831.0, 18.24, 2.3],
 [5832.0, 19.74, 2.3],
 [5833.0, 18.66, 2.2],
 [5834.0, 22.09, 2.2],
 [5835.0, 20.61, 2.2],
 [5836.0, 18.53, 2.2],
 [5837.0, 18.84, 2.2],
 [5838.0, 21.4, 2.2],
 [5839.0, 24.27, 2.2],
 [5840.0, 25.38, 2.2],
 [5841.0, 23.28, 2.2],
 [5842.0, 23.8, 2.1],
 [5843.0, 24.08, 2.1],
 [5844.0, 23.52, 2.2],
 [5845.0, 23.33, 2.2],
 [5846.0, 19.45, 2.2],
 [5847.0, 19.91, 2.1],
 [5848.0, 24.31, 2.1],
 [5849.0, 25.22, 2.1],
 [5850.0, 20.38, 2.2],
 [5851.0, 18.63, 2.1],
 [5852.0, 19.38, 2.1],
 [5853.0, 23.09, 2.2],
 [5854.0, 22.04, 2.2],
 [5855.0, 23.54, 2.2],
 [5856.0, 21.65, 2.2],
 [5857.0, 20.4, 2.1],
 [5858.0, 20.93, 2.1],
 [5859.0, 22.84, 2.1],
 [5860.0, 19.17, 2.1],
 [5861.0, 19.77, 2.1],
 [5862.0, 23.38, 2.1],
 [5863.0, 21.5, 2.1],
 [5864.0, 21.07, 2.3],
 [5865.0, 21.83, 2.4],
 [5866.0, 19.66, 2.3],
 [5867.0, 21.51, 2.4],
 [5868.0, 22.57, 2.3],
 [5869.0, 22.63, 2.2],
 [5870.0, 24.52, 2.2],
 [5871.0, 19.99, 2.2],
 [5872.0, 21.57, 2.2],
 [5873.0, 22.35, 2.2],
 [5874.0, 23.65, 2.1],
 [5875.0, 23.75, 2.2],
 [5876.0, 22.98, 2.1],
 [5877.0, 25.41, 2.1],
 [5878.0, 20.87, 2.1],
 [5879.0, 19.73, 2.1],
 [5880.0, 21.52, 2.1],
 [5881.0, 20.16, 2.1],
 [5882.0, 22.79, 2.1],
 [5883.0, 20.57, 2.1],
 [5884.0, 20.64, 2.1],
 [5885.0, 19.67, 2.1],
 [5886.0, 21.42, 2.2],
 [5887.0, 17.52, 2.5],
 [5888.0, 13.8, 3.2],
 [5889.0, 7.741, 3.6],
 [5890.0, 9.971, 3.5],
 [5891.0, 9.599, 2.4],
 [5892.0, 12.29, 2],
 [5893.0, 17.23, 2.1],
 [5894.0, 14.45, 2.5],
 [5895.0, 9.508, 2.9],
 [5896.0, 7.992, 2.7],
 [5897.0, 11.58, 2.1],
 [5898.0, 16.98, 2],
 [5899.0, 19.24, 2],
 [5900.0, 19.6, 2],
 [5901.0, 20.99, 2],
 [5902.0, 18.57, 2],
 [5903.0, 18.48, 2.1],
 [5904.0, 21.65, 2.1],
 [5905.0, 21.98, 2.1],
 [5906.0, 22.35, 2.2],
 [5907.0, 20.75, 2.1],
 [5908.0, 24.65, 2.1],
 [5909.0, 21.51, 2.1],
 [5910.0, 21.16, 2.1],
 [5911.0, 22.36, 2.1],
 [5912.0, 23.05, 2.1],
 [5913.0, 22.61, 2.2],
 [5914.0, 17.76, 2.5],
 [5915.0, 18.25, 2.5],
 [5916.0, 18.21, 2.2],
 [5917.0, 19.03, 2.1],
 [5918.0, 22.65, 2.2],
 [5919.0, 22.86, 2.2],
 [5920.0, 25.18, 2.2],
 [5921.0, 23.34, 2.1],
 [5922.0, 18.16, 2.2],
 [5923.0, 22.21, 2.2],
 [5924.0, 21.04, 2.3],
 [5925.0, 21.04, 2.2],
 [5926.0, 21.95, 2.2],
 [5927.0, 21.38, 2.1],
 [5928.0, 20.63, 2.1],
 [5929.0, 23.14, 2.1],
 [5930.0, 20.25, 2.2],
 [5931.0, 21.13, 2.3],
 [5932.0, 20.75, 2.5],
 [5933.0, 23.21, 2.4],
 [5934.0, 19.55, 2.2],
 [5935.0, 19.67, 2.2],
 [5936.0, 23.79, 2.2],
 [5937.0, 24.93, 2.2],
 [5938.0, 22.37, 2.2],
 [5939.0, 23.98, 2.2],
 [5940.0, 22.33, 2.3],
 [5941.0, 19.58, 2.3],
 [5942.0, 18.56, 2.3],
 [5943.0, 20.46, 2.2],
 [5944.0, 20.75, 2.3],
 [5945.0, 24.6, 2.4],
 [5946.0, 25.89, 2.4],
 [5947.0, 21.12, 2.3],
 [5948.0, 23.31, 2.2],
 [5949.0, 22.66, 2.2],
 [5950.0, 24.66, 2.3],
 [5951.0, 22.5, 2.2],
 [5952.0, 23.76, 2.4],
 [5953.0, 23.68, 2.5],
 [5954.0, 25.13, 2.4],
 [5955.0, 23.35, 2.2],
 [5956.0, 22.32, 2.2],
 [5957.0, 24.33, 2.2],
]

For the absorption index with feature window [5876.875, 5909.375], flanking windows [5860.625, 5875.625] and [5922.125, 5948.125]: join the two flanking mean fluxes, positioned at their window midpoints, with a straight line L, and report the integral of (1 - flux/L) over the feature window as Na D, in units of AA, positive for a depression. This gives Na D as 6.1 AA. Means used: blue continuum 22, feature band 17.8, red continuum 21.8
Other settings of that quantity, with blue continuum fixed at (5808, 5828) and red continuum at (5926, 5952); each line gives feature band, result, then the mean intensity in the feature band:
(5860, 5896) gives 4.64 AA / 19.2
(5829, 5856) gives 0.32 AA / 21.8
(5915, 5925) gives 0.38 AA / 21.2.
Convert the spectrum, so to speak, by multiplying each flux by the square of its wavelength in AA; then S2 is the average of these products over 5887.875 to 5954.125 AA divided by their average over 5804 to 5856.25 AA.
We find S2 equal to 1.0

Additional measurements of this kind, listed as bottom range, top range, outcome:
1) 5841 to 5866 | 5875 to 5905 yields 0.81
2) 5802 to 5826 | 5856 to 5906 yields 0.91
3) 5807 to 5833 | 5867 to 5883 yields 1.04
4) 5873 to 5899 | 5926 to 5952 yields 1.29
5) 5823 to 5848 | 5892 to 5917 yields 0.89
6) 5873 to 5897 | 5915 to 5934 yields 1.23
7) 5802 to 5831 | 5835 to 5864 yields 1.02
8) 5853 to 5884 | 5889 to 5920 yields 0.84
